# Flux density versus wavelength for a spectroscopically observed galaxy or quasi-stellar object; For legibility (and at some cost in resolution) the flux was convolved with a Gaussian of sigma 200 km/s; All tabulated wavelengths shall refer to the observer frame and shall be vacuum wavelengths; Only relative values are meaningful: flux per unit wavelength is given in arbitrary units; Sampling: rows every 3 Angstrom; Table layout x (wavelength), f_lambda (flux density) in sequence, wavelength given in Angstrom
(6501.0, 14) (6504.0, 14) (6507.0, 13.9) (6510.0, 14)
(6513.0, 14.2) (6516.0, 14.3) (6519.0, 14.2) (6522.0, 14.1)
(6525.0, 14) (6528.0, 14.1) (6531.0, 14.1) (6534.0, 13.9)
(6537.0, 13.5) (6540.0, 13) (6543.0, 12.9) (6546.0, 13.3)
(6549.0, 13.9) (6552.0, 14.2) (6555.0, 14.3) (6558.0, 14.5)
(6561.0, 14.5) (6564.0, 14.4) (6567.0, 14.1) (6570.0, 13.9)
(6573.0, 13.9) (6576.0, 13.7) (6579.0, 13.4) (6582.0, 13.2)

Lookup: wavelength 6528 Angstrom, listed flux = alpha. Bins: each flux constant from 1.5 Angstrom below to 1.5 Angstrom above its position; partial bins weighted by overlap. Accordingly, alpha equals 14.1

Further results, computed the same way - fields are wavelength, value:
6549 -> 13.9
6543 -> 12.9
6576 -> 13.7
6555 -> 14.3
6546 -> 13.3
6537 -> 13.5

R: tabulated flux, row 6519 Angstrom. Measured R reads 14.2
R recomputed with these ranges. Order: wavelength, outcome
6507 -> 13.9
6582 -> 13.2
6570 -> 13.9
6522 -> 14.1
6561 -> 14.5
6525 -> 14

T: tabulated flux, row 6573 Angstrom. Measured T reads 13.9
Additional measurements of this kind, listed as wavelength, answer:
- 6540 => 13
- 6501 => 14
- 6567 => 14.1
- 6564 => 14.4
